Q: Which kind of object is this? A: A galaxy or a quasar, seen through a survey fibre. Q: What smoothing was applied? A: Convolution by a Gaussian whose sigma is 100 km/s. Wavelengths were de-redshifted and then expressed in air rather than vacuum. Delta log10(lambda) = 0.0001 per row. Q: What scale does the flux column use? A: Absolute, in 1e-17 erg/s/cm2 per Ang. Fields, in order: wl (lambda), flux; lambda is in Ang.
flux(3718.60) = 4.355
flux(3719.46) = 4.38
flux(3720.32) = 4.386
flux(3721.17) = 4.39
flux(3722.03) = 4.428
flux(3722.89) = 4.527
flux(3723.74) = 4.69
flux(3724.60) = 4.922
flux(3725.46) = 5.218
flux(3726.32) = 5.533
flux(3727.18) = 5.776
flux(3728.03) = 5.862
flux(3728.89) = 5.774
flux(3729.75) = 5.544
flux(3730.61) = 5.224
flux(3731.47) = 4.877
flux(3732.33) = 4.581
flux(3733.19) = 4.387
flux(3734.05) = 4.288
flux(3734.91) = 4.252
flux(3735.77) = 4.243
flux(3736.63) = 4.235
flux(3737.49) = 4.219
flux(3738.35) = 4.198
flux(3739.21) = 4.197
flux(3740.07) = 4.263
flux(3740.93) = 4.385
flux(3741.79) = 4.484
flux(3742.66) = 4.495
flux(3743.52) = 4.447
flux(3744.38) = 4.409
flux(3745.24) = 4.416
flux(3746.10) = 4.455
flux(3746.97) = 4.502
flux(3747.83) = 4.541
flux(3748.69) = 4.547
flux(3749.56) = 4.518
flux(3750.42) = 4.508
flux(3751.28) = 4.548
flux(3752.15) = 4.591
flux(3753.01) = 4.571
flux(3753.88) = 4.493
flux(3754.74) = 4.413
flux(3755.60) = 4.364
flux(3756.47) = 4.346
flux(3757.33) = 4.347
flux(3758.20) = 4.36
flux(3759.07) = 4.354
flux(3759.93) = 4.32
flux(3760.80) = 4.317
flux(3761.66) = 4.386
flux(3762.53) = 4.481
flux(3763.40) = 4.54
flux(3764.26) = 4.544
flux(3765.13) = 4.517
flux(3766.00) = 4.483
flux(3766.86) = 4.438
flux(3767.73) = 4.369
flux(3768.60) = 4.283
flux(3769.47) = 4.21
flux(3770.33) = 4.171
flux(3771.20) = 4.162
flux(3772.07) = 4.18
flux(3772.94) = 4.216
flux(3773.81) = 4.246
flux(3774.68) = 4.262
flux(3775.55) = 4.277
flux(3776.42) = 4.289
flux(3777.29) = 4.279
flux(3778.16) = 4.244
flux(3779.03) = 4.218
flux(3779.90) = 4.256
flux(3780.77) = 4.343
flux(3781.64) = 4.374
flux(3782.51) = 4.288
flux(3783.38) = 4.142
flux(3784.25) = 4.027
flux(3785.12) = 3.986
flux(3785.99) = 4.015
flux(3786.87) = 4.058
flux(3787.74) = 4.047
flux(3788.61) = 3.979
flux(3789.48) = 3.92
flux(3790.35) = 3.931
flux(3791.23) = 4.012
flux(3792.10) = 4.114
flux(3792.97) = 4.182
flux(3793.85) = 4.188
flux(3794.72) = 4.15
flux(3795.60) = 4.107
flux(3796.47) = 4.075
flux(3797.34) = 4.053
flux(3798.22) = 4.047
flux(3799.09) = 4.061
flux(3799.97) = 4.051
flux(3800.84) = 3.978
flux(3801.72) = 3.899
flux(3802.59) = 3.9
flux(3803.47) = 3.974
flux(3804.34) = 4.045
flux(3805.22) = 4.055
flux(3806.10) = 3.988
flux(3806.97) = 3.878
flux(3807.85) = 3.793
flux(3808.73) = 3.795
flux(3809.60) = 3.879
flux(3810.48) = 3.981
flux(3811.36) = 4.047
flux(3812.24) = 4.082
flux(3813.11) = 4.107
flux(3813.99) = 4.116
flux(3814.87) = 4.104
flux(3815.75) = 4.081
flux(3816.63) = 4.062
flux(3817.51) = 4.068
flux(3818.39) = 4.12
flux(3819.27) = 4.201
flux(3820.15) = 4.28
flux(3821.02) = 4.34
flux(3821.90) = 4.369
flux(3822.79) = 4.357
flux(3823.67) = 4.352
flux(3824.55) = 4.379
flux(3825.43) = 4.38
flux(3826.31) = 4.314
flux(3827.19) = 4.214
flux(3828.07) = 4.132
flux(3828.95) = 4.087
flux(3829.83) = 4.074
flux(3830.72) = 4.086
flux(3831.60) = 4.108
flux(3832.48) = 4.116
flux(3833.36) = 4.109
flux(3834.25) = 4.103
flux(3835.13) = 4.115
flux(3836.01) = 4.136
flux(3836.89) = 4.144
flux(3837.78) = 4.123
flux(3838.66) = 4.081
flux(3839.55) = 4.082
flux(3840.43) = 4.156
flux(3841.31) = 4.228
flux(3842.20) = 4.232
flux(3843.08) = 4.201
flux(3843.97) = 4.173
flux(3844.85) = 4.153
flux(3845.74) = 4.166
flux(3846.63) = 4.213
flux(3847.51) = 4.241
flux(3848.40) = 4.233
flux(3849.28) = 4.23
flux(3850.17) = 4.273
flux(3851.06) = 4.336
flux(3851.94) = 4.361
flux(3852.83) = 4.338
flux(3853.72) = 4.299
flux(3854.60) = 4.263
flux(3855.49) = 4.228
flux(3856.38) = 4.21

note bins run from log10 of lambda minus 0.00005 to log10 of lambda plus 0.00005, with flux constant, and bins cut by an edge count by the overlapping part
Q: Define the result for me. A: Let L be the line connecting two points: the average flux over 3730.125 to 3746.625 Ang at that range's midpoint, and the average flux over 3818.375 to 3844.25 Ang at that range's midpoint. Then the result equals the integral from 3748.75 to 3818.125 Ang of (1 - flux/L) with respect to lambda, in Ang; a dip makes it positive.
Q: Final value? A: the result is 1.99 Ang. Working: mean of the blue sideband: 4.43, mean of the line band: 4.19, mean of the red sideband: 4.19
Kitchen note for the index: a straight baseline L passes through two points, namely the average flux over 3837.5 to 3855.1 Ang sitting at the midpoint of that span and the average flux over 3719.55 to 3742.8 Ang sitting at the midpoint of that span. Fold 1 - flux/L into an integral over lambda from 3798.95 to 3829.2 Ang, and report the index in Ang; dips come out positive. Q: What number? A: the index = 1.8 Ang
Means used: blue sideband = 4.71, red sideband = 4.22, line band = 4.1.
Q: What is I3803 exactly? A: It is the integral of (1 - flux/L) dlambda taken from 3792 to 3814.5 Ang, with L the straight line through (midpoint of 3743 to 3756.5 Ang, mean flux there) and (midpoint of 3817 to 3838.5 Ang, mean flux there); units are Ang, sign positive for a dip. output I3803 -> 1.4 Ang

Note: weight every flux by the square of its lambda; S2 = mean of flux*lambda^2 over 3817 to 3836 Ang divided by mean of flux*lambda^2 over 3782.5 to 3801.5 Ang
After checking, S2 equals 1.05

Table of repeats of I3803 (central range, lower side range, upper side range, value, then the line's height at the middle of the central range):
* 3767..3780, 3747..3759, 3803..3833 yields 0.3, 4.36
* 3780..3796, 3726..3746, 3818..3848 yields 1.2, 4.42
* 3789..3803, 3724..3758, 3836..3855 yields 1.2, 4.41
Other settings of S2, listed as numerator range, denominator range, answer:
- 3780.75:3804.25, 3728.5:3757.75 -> 0.92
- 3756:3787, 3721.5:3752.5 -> 0.94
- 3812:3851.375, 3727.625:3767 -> 0.97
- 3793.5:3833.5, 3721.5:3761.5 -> 0.93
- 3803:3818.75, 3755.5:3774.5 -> 0.95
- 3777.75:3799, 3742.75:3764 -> 0.94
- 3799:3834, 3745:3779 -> 0.96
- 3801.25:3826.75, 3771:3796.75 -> 1.00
